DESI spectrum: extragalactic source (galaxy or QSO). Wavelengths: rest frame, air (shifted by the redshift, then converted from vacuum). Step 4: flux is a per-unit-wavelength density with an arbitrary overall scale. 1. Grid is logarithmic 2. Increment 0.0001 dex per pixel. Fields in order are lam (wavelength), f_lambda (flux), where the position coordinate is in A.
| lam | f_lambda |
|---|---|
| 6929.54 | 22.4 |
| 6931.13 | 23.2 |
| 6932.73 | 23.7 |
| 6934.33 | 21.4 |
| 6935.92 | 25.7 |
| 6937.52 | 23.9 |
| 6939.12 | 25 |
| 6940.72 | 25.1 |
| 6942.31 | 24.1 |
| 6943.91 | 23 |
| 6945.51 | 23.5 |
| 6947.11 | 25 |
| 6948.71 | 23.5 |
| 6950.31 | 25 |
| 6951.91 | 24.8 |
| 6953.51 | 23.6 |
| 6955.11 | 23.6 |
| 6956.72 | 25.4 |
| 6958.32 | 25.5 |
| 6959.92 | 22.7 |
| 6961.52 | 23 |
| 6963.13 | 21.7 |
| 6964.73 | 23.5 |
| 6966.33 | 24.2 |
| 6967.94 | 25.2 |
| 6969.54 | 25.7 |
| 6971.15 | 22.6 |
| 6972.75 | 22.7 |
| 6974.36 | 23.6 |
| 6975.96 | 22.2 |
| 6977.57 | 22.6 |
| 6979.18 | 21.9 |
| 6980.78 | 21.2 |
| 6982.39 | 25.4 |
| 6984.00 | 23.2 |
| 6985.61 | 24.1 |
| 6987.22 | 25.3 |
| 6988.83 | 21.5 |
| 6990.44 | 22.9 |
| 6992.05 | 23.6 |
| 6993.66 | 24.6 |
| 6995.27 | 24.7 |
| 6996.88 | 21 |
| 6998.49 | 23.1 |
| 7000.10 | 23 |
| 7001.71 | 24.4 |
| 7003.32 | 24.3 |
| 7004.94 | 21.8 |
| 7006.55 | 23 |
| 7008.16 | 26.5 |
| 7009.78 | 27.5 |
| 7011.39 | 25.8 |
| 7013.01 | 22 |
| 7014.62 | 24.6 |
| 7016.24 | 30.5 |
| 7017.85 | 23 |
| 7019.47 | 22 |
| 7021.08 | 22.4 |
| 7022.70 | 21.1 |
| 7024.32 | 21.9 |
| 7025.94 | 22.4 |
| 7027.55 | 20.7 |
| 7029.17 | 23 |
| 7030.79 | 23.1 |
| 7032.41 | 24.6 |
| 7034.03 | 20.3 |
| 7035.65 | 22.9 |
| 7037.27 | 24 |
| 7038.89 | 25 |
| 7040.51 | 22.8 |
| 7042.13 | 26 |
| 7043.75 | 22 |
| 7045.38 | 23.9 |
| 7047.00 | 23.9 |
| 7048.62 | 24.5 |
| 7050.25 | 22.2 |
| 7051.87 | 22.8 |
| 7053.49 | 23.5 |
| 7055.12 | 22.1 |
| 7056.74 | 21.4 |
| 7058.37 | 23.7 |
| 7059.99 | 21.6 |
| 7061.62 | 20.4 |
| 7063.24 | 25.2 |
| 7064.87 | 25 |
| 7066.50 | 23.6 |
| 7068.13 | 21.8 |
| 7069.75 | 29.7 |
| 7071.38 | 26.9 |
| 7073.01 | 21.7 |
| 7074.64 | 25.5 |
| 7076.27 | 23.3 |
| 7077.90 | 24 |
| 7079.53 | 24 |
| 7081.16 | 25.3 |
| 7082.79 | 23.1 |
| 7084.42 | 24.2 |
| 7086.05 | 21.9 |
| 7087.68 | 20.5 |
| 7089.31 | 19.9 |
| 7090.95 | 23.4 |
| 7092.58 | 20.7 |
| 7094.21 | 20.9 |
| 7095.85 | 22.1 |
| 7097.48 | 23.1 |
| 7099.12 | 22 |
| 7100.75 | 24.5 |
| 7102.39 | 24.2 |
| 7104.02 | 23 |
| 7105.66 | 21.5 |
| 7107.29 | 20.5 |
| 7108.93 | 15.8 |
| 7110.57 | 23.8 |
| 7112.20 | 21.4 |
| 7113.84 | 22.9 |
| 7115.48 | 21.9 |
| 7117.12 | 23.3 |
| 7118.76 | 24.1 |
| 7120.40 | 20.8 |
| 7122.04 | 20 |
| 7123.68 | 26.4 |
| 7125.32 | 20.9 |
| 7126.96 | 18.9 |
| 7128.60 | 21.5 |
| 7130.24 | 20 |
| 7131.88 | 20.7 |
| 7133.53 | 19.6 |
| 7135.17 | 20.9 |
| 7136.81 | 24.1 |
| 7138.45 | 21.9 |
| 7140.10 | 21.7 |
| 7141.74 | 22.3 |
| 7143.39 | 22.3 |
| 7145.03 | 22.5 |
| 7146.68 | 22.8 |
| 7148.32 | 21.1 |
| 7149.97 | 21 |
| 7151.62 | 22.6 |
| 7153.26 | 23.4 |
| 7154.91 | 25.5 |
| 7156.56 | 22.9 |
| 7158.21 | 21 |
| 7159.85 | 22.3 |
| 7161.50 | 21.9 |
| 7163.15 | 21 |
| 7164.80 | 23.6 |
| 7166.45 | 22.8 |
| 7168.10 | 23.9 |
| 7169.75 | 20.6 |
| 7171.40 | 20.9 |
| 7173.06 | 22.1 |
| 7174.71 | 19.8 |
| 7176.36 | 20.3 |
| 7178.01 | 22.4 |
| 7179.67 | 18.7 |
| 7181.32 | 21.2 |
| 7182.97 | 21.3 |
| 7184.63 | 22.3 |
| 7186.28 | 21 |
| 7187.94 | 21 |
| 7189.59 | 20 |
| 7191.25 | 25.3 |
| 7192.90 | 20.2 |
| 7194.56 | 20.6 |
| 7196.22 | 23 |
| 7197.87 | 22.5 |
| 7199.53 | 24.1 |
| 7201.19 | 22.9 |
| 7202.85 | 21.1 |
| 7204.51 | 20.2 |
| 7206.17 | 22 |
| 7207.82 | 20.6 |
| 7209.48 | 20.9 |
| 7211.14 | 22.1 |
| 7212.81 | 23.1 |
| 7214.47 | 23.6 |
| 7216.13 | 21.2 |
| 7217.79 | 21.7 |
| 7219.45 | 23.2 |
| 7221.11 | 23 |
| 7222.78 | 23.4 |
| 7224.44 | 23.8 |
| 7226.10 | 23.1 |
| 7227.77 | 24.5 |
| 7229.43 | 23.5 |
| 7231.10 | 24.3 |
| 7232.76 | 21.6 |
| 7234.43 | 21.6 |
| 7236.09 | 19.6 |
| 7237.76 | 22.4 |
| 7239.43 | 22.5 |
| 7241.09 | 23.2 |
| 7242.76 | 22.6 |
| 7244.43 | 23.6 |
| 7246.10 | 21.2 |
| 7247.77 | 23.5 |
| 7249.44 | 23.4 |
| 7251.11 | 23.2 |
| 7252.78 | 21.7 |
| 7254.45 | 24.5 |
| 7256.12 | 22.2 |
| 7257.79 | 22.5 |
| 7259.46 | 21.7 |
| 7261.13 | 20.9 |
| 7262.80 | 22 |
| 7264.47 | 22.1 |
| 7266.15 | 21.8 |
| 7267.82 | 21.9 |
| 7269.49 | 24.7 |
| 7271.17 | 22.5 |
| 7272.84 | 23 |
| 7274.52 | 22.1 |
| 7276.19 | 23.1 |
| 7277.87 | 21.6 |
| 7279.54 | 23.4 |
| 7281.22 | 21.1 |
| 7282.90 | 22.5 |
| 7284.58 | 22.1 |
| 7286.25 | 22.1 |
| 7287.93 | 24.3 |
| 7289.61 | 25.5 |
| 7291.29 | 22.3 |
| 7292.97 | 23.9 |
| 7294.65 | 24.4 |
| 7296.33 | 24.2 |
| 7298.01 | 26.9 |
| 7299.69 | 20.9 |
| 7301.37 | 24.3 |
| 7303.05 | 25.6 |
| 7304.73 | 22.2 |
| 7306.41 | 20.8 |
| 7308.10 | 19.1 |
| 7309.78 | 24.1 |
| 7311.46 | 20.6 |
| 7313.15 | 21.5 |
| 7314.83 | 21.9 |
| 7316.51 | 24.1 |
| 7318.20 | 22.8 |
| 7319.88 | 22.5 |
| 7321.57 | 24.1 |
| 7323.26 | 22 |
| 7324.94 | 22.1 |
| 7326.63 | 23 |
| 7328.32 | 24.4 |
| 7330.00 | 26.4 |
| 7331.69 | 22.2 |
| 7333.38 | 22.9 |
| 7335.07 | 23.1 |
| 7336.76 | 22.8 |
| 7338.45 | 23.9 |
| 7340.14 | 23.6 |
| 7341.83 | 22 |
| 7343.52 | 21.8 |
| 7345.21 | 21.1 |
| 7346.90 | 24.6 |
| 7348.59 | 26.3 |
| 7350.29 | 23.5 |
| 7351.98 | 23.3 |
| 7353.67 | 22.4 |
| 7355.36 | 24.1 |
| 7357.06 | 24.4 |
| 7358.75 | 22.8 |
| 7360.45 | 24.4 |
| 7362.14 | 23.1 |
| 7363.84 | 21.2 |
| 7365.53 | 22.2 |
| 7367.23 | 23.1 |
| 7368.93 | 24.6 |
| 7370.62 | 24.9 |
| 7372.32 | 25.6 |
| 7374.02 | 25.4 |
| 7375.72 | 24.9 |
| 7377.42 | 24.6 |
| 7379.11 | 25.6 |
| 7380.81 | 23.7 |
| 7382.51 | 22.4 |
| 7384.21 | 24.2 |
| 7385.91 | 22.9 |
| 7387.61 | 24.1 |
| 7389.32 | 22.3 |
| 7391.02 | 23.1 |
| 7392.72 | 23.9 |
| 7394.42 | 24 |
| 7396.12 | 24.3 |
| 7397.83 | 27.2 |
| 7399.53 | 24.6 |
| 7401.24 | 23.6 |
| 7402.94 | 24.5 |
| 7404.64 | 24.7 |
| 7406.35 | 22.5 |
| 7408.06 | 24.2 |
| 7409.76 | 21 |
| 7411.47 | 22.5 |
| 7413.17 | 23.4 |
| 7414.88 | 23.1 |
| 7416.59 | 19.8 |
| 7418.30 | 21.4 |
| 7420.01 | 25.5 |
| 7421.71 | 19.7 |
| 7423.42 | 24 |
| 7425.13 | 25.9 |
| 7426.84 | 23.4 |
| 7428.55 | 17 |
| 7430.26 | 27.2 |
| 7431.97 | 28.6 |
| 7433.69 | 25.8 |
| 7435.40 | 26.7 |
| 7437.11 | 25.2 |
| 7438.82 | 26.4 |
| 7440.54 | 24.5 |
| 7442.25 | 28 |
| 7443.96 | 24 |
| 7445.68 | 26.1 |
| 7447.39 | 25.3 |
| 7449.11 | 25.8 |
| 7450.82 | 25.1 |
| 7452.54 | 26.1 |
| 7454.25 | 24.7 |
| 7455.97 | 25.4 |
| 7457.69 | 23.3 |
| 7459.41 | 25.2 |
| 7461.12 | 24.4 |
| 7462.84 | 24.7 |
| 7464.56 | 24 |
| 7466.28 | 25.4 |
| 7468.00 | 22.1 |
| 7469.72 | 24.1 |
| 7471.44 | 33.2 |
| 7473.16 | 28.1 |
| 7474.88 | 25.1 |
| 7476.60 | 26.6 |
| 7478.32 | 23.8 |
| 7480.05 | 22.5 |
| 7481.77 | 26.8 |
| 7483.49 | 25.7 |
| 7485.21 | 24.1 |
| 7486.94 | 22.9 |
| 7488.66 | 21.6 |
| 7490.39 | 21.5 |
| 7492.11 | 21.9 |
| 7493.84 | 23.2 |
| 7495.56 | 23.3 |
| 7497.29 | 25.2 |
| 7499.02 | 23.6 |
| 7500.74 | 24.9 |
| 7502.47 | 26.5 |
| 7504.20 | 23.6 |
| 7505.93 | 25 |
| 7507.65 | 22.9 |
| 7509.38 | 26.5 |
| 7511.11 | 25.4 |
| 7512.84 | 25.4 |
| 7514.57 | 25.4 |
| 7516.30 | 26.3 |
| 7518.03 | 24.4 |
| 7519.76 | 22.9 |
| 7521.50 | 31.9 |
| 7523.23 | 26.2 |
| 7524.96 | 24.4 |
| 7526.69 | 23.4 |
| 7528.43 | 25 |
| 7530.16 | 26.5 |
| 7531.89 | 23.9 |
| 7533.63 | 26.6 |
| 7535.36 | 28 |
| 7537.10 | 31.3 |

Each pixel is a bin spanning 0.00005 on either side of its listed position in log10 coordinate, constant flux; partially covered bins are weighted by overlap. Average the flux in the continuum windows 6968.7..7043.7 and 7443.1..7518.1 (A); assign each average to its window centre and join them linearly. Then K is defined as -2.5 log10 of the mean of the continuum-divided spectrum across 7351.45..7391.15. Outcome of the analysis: 0.03 mag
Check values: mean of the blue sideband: 23.5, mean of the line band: 23.7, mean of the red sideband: 24.8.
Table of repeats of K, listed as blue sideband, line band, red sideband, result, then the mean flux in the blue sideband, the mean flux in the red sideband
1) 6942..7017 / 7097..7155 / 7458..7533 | 0.10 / 23.9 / 24.9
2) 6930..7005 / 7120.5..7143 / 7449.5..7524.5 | 0.12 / 23.6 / 24.9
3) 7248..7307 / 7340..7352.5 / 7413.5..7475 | 0.02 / 22.9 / 24.8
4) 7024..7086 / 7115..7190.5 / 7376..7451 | 0.09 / 23.5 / 24.1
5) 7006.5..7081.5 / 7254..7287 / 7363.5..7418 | 0.06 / 23.7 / 23.7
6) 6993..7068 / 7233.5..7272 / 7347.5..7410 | 0.06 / 23.4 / 23.9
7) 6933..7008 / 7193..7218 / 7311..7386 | 0.08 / 23.7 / 23.4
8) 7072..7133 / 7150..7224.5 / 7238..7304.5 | 0.03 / 22.2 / 22.9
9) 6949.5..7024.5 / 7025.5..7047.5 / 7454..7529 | 0.03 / 23.7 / 24.8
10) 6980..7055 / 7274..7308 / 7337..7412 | 0.03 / 23.5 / 23.7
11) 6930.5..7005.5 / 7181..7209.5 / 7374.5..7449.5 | 0.10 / 23.6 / 24.1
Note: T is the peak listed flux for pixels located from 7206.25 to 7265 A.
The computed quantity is 24.5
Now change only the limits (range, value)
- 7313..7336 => 26.4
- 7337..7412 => 27.2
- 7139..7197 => 25.5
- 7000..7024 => 30.5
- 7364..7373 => 25.6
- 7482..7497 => 25.7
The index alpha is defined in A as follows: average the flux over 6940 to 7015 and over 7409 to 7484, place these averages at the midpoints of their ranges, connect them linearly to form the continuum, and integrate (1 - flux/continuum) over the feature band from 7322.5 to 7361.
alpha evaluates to 1.8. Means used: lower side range 23.8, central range 23.3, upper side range 24.7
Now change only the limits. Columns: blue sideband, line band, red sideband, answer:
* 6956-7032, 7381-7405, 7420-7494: 0.6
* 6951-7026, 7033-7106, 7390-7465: 1.7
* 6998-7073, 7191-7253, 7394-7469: 3.8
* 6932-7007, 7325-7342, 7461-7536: 0.8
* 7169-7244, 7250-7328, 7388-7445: 0.1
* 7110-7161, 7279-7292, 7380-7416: 0.0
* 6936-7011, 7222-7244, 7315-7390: 0.8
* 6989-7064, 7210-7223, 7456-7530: 0.7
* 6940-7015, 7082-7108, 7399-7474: 1.9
